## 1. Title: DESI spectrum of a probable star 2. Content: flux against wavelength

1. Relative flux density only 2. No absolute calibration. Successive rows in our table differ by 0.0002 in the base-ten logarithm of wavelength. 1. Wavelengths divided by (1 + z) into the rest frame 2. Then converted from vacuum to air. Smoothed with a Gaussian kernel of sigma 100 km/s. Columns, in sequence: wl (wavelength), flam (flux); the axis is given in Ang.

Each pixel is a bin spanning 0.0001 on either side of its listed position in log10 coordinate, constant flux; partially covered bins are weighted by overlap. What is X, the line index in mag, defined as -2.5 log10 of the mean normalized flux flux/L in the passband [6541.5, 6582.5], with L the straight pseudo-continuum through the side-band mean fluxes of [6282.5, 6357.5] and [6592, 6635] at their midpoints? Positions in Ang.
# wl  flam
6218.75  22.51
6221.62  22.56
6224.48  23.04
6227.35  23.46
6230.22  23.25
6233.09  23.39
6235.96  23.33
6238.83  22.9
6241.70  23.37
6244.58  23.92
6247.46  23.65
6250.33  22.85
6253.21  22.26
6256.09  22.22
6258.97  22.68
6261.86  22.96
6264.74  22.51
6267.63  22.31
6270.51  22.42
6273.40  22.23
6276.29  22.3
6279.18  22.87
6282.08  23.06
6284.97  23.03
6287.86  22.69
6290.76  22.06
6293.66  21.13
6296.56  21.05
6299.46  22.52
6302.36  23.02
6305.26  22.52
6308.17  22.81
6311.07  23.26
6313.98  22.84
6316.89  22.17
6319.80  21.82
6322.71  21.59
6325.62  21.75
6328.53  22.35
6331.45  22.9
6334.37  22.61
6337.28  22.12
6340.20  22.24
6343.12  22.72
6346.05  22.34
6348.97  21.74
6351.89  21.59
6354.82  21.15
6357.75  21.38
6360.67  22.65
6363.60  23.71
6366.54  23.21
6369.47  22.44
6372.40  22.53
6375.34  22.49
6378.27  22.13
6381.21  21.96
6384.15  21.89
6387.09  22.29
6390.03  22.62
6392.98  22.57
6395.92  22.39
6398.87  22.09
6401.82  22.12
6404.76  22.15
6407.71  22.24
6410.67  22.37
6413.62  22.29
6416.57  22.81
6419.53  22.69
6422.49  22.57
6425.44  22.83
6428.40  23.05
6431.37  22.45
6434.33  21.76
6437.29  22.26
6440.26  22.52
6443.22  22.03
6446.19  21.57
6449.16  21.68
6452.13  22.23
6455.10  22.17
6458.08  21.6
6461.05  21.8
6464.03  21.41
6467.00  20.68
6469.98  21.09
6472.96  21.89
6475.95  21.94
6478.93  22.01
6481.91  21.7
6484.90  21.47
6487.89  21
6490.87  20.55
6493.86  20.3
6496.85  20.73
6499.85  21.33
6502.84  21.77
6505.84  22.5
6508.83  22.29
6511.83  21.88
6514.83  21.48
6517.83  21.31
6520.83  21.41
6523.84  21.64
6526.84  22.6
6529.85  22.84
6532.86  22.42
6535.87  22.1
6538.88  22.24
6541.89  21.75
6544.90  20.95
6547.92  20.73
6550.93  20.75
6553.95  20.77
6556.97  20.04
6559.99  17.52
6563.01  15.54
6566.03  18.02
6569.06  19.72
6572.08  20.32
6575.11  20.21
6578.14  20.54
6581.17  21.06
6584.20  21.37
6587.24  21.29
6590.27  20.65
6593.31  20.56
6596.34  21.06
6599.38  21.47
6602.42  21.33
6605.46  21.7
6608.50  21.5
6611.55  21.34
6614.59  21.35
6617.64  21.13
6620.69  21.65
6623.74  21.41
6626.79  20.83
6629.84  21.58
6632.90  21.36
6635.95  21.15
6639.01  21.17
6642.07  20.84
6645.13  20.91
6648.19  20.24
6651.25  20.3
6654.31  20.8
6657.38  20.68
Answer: 0.09 mag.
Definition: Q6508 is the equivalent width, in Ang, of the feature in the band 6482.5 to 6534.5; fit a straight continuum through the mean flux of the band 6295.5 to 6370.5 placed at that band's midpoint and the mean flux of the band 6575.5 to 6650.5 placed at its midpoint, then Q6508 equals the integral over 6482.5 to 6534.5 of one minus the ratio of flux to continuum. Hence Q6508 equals -0.1 Ang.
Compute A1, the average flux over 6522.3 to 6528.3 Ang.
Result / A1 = 22.1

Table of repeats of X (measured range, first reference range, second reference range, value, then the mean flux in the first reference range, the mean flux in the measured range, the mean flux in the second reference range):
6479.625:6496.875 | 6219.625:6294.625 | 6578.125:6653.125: 0.03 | 22.8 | 21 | 21.1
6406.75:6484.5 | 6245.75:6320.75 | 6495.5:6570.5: -0.03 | 22.5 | 22.1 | 21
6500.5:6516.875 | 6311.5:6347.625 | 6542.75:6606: -0.06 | 22.3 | 21.9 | 20.3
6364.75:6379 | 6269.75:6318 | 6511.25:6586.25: -0.03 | 22.5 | 22.6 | 20.8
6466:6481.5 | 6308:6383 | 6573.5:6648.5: 0.01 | 22.3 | 21.6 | 21.1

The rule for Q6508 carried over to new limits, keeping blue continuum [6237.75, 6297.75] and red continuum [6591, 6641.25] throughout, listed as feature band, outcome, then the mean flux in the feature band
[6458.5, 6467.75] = 0.20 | 21.4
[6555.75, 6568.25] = 2.12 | 17.8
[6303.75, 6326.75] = 0.06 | 22.4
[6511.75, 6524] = 0.08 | 21.5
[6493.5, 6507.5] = 0.19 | 21.4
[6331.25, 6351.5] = 0.01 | 22.3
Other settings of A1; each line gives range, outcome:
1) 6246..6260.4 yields 22.7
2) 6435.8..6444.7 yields 22.3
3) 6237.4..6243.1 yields 23.1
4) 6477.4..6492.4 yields 21.4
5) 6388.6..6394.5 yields 22.6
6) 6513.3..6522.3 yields 21.4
